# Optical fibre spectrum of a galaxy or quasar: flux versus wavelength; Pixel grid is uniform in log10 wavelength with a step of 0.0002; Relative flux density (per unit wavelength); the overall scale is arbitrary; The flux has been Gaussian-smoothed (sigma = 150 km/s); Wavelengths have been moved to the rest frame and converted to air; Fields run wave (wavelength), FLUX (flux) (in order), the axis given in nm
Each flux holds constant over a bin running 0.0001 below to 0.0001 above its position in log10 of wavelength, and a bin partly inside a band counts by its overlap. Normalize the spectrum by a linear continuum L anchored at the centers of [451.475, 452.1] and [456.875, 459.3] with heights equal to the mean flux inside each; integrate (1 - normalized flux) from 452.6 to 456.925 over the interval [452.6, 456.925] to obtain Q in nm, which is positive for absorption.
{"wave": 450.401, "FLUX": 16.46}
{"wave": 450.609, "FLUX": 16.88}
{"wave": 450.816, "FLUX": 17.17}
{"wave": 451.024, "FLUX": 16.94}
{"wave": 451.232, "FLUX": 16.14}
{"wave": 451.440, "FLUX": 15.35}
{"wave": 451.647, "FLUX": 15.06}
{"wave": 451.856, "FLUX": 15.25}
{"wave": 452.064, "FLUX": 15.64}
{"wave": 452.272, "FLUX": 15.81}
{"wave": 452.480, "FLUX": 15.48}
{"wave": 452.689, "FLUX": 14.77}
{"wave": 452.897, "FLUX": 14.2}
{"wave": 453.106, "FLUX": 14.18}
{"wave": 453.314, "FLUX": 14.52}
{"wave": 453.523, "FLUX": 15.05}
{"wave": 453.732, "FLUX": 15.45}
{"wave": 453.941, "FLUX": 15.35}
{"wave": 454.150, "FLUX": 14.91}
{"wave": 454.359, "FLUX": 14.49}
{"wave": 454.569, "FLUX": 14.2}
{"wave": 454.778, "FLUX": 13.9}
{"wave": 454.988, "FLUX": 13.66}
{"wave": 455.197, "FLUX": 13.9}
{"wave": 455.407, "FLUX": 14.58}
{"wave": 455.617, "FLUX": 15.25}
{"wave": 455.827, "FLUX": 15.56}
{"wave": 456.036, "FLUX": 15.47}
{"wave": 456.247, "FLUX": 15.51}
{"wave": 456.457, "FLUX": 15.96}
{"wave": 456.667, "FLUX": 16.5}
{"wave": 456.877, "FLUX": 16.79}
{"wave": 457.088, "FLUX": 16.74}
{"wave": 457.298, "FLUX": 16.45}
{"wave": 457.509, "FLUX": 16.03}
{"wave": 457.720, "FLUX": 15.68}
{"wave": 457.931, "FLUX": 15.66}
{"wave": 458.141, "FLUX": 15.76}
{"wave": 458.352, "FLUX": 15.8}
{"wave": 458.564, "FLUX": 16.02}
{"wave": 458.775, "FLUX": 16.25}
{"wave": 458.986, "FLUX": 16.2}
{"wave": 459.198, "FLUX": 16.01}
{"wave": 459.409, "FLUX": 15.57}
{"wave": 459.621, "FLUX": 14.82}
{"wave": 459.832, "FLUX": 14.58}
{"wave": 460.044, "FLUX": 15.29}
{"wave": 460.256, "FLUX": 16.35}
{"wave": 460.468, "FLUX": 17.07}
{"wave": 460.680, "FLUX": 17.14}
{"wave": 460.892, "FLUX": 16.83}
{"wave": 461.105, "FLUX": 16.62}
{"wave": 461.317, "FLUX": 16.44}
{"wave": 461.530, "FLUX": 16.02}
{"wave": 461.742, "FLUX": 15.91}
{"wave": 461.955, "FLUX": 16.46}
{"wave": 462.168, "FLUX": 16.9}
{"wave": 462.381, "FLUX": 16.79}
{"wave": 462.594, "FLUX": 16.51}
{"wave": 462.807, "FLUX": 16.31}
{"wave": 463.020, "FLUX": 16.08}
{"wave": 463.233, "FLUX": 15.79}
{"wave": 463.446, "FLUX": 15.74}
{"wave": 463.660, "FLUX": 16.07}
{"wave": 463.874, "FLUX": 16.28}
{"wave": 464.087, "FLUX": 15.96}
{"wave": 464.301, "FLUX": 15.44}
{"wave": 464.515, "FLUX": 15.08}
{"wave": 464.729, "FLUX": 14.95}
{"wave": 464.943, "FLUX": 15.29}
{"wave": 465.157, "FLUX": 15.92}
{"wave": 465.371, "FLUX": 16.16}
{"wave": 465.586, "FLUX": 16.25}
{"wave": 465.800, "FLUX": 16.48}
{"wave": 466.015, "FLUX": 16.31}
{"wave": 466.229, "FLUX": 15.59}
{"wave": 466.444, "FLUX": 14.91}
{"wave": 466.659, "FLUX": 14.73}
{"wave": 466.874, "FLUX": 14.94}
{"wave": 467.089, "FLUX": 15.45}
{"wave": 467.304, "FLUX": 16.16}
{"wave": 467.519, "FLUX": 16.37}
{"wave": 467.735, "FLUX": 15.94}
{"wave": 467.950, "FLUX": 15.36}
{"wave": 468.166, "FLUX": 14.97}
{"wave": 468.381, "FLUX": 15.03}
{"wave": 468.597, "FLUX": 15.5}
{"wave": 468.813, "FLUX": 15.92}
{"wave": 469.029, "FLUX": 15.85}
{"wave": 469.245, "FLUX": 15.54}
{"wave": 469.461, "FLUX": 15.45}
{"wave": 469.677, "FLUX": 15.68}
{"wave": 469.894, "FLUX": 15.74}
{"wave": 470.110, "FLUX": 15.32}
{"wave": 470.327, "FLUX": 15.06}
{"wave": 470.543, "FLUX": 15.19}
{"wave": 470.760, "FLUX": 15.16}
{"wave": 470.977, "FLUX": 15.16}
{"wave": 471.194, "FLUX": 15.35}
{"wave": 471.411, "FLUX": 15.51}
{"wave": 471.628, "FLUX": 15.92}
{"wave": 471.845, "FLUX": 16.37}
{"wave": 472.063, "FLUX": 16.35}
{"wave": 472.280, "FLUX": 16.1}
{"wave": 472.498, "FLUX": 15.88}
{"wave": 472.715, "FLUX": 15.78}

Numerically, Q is 0.20 nm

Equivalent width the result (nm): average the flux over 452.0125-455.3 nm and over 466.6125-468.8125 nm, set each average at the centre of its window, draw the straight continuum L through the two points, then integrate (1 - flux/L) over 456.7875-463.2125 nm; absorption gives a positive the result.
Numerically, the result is -0.47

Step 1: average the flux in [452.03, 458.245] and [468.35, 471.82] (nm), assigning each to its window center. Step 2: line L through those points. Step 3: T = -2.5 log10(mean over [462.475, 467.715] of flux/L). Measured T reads -0.03 mag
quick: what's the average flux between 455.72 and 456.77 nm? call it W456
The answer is 15.8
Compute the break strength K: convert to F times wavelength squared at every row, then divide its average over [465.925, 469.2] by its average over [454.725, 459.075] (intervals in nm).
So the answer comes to 1.0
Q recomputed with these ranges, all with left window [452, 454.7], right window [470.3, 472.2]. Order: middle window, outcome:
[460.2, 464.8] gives -0.29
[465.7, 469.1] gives -0.03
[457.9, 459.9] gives -0.07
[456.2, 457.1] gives -0.08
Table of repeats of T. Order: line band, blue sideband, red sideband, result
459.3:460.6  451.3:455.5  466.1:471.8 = -0.04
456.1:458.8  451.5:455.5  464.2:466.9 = -0.07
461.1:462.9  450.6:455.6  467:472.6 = -0.07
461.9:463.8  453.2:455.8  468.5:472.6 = -0.08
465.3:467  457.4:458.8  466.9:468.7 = 0.00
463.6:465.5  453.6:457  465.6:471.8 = -0.02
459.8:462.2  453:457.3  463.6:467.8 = -0.06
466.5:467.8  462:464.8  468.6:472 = 0.01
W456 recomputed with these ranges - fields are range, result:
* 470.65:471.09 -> 15.1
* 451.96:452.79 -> 15.4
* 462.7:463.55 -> 16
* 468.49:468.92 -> 15.7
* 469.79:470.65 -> 15.3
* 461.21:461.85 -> 16.1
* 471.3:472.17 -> 16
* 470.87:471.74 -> 15.5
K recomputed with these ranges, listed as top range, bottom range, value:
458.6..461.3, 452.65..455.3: 1.14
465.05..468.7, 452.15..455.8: 1.13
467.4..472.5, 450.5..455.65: 1.11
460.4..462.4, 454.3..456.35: 1.16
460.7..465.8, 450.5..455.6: 1.11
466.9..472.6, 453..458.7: 1.08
